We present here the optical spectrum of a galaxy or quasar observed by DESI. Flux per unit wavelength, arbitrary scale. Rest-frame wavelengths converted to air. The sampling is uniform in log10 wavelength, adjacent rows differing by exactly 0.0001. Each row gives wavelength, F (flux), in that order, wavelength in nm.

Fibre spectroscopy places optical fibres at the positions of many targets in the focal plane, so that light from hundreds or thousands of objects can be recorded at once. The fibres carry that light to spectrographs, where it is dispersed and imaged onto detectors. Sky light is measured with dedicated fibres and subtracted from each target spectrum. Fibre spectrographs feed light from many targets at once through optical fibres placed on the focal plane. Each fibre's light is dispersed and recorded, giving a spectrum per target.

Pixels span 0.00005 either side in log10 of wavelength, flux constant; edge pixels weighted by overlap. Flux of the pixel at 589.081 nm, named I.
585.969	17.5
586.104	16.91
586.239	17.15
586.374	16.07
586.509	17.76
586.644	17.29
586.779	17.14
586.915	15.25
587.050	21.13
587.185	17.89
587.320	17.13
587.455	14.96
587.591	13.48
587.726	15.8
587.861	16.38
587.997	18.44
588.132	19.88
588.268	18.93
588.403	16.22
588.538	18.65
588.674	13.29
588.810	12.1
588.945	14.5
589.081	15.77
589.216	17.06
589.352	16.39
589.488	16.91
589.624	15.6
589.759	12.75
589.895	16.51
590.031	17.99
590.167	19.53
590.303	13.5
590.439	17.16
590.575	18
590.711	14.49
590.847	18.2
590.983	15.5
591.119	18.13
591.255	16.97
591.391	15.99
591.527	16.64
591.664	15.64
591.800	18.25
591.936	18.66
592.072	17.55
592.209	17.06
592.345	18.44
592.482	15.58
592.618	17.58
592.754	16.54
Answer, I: 15.77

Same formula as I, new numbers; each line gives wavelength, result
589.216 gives 17.06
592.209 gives 17.06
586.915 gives 15.25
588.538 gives 18.65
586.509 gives 17.76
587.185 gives 17.89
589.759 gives 12.75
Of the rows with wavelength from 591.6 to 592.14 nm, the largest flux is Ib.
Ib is 18.66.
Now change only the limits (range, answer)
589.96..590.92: 19.53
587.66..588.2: 19.88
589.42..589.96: 16.91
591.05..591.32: 18.13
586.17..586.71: 17.76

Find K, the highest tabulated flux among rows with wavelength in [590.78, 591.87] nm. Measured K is 18.25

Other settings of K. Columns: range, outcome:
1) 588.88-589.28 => 17.06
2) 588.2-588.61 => 18.93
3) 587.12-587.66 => 17.89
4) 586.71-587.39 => 21.13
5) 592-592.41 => 18.44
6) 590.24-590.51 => 17.16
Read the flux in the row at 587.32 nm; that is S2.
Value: 17.13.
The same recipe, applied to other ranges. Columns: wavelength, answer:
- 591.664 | 15.64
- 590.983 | 15.5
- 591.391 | 15.99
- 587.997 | 18.44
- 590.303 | 13.5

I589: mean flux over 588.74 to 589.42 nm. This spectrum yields 15.2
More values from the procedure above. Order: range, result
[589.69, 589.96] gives 14.6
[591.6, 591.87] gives 17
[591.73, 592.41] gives 18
